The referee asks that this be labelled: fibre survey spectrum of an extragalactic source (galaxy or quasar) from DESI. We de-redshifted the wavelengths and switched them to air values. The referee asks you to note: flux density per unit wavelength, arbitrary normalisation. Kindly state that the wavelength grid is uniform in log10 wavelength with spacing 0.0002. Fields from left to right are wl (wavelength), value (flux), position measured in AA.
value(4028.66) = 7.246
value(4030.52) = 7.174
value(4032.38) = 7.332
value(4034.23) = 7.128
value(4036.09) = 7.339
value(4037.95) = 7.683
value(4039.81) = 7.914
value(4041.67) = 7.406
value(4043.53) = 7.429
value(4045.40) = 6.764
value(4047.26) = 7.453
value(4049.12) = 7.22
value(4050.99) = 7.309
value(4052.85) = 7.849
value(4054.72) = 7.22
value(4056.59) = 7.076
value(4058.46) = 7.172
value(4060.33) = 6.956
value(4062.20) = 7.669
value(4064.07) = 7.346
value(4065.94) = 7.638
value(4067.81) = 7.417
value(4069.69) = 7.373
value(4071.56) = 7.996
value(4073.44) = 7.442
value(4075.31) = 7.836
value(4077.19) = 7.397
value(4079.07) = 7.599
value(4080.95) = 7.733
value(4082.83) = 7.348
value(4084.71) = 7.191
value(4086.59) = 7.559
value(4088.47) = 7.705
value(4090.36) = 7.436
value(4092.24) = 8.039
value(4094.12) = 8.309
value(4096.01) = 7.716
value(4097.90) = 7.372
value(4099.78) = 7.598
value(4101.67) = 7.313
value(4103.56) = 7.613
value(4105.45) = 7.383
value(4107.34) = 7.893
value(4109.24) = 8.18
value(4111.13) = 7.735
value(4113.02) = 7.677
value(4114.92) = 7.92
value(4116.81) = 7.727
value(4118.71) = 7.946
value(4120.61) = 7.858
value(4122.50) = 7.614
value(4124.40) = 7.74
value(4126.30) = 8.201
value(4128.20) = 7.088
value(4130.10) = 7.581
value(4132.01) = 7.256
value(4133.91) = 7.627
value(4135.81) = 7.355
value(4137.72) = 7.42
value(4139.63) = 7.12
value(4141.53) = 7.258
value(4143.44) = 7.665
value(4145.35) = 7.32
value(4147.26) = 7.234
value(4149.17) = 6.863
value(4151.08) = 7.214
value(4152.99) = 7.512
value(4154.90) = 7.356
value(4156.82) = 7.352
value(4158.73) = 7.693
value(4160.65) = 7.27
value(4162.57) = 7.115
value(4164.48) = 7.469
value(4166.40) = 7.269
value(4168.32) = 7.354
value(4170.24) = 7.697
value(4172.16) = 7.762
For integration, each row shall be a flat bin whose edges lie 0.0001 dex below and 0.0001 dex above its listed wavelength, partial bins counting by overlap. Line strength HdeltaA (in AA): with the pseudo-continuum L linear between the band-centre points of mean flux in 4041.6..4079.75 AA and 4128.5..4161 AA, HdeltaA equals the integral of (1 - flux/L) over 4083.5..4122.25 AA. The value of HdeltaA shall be -1.7 AA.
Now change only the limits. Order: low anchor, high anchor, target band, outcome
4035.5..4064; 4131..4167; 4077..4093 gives -0.4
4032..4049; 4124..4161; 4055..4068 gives 0.1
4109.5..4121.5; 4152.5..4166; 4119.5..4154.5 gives 0.8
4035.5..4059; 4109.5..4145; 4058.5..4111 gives -0.7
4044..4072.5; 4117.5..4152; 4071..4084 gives -0.4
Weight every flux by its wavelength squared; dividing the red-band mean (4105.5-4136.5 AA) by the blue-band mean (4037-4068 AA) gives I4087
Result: 1.08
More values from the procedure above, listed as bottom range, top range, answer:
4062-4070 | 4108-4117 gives 1.07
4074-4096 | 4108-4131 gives 1.03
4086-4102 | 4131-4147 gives 0.98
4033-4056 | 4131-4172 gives 1.05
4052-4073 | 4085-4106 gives 1.04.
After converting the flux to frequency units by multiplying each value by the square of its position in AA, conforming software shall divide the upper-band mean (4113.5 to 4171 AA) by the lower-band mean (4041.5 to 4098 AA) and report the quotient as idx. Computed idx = 1.0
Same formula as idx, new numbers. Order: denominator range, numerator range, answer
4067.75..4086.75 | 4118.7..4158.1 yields 1.02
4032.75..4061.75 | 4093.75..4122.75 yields 1.09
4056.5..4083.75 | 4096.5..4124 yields 1.05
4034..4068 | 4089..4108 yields 1.06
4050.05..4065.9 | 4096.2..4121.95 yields 1.08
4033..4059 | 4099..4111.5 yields 1.07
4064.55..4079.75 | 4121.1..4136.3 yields 1.03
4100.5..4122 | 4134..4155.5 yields 0.96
